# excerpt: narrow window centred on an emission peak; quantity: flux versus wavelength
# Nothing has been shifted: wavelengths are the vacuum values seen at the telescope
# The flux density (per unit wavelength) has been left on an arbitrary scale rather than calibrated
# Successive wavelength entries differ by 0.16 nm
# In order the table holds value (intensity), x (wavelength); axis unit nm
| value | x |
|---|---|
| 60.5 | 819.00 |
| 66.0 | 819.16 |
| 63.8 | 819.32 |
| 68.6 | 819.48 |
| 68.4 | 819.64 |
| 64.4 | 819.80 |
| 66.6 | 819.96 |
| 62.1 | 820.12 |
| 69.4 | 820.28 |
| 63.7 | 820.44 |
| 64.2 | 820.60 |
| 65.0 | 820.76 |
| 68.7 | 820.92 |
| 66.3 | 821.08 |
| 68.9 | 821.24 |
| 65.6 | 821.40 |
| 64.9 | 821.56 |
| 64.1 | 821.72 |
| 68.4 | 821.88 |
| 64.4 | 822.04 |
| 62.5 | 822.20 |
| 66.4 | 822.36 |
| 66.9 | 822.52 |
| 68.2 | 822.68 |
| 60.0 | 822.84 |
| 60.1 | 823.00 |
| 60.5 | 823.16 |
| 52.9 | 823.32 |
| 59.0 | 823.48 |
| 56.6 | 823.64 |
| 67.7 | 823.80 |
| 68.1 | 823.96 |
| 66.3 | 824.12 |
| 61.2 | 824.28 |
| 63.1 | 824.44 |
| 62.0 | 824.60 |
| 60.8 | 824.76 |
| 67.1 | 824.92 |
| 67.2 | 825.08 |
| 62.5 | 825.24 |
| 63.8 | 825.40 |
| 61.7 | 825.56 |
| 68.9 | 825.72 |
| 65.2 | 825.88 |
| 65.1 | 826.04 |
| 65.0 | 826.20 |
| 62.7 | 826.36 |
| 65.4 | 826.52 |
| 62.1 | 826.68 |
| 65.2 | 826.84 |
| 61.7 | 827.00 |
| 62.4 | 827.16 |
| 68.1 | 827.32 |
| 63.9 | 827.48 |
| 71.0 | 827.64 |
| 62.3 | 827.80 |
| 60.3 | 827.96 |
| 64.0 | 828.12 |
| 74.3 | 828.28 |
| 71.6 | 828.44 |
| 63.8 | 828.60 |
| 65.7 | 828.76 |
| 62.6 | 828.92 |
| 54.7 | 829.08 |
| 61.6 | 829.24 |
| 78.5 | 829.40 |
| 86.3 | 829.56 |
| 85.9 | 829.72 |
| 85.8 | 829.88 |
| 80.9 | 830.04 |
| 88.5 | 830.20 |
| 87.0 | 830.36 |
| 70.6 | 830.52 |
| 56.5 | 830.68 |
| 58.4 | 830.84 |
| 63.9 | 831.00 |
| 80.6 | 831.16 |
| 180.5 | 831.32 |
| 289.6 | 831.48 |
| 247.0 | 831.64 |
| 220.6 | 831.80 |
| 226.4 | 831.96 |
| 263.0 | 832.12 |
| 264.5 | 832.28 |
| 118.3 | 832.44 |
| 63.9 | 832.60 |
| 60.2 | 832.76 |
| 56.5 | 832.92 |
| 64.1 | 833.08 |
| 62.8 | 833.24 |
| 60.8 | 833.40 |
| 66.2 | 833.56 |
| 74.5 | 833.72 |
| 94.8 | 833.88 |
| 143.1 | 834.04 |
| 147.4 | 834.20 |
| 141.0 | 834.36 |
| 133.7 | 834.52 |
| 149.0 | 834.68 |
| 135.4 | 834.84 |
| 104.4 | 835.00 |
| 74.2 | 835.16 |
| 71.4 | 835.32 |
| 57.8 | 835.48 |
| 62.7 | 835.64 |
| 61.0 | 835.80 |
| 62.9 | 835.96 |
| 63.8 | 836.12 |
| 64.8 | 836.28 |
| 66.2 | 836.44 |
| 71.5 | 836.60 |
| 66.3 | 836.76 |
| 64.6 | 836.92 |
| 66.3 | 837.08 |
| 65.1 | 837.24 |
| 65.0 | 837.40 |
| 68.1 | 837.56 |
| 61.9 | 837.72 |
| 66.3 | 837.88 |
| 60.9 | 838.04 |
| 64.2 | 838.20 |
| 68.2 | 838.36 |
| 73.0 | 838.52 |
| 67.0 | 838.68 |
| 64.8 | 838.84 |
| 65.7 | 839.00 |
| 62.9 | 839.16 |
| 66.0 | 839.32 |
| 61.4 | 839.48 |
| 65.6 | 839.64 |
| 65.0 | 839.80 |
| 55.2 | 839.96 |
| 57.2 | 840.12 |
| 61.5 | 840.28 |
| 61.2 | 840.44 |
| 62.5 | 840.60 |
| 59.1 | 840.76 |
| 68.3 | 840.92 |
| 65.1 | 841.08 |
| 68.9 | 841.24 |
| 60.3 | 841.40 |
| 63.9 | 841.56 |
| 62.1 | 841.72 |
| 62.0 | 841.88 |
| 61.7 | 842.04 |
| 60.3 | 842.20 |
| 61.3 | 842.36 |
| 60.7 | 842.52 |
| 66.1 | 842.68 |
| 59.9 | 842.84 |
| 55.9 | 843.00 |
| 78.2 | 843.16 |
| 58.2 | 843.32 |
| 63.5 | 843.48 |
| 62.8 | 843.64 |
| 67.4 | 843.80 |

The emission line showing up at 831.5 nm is H-alpha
